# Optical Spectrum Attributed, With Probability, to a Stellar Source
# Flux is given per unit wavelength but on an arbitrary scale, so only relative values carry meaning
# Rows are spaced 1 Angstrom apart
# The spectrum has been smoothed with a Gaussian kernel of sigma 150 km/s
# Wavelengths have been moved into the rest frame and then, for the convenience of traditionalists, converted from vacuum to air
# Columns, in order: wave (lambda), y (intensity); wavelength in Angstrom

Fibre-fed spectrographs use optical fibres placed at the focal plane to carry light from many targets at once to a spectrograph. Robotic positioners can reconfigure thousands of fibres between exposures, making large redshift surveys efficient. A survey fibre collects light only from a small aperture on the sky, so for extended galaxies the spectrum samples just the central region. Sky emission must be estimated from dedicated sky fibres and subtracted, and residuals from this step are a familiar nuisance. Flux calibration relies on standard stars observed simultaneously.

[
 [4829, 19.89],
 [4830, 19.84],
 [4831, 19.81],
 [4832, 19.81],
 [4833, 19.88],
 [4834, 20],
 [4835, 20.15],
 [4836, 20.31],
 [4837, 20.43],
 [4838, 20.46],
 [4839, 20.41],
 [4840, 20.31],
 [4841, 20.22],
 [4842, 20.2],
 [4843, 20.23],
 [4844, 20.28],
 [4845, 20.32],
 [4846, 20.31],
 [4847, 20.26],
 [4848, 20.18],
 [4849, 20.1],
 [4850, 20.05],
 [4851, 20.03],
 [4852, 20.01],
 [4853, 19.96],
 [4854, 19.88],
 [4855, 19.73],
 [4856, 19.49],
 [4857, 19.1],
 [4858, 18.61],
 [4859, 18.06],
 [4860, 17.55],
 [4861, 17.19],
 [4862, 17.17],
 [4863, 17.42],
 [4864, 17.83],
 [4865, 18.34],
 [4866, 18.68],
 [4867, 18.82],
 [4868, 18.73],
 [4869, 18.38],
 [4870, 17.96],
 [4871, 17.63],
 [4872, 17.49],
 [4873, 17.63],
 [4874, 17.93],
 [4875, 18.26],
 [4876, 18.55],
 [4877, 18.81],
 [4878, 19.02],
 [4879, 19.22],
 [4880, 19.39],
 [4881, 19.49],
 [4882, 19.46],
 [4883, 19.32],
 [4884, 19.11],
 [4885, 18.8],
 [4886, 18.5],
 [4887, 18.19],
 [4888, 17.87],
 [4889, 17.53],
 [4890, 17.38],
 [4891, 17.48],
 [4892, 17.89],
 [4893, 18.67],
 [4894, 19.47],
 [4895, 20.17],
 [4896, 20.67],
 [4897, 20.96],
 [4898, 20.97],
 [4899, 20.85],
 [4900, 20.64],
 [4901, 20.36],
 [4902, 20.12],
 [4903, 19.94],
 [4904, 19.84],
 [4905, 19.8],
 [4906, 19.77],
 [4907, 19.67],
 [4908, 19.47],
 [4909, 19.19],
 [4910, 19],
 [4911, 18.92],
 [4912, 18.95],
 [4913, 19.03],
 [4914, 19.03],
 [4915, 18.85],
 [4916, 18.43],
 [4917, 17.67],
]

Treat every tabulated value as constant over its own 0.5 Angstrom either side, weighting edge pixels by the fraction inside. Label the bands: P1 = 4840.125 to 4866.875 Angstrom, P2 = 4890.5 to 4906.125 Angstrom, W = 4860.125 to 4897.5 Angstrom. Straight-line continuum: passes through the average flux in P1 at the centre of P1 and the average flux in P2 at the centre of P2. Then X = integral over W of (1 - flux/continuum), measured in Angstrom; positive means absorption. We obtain 2.1 Angstrom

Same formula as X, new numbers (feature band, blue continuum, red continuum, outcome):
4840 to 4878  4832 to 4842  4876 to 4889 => 1.2 Angstrom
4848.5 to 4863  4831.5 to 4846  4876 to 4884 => 0.6 Angstrom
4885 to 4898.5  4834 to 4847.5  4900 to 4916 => 0.5 Angstrom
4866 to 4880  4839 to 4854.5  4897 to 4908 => 1.2 Angstrom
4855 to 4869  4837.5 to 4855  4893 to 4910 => 1.3 Angstrom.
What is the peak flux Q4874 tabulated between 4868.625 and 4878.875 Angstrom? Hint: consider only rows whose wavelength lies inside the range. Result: 19.02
